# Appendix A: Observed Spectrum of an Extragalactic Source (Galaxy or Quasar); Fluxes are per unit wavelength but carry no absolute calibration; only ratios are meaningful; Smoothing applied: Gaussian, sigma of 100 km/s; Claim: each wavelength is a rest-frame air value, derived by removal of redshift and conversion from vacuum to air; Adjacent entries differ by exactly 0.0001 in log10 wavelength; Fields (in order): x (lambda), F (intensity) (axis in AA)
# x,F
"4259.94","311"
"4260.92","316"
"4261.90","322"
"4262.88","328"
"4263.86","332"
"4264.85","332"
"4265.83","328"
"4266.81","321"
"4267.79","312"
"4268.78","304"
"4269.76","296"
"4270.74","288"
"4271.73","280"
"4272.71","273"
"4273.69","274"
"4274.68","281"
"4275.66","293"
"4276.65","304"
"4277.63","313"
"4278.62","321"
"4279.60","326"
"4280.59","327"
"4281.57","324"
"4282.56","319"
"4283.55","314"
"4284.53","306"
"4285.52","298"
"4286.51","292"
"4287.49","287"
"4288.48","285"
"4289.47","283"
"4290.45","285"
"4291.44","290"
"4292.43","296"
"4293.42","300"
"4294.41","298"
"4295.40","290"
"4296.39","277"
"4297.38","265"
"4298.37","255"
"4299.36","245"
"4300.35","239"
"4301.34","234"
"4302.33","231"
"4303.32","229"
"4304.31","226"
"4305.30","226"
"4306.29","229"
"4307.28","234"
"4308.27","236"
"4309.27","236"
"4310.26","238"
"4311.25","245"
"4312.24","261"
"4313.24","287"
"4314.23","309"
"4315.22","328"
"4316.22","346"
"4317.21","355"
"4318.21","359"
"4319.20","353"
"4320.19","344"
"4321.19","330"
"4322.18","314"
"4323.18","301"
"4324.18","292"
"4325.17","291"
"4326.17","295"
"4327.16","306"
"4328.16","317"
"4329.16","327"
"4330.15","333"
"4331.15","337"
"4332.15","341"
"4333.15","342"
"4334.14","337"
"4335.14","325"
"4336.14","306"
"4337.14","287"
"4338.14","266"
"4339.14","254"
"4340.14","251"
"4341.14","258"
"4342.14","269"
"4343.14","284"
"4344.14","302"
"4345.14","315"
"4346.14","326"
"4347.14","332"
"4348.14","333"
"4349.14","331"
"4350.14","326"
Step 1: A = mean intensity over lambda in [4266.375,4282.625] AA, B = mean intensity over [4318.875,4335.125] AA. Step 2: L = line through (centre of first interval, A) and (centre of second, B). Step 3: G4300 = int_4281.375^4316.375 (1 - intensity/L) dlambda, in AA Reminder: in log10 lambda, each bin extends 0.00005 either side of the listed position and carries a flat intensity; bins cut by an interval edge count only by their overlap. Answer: 4.4 AA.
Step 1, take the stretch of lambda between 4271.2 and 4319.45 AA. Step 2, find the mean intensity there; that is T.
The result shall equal 283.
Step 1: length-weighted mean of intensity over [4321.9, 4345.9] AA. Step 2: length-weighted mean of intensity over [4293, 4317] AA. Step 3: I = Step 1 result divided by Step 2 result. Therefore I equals 1.15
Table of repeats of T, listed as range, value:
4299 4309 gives 233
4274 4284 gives 311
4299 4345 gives 289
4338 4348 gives 288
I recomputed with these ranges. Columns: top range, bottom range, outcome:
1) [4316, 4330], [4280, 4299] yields 1.10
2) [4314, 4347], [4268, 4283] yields 1.04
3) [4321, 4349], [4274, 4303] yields 1.06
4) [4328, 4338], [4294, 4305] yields 1.28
